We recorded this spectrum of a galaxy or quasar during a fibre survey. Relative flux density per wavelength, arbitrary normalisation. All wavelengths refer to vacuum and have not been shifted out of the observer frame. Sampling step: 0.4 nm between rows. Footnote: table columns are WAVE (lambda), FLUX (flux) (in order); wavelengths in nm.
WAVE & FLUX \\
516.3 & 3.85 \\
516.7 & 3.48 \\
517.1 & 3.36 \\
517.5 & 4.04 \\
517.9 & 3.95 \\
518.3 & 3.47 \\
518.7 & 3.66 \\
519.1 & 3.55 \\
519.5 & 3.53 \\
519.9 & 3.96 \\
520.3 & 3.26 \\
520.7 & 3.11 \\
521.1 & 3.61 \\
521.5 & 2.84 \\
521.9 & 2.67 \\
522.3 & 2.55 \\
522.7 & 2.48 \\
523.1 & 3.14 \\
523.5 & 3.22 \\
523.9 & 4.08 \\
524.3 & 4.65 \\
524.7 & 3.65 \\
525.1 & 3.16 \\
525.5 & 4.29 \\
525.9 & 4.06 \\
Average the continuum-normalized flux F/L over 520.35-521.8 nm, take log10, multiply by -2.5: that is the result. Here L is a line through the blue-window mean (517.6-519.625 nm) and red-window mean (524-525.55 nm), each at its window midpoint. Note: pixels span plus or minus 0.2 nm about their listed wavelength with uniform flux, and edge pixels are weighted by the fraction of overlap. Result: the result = 0.19 mag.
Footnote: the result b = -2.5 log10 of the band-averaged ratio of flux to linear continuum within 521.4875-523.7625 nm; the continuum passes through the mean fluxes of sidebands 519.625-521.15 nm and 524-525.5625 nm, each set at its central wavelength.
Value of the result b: 0.28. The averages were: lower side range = 3.47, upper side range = 3.92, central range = 2.85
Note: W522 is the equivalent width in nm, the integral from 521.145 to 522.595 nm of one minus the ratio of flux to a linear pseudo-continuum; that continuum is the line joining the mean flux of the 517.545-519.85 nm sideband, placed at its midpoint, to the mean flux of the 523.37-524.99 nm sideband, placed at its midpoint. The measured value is 0.39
